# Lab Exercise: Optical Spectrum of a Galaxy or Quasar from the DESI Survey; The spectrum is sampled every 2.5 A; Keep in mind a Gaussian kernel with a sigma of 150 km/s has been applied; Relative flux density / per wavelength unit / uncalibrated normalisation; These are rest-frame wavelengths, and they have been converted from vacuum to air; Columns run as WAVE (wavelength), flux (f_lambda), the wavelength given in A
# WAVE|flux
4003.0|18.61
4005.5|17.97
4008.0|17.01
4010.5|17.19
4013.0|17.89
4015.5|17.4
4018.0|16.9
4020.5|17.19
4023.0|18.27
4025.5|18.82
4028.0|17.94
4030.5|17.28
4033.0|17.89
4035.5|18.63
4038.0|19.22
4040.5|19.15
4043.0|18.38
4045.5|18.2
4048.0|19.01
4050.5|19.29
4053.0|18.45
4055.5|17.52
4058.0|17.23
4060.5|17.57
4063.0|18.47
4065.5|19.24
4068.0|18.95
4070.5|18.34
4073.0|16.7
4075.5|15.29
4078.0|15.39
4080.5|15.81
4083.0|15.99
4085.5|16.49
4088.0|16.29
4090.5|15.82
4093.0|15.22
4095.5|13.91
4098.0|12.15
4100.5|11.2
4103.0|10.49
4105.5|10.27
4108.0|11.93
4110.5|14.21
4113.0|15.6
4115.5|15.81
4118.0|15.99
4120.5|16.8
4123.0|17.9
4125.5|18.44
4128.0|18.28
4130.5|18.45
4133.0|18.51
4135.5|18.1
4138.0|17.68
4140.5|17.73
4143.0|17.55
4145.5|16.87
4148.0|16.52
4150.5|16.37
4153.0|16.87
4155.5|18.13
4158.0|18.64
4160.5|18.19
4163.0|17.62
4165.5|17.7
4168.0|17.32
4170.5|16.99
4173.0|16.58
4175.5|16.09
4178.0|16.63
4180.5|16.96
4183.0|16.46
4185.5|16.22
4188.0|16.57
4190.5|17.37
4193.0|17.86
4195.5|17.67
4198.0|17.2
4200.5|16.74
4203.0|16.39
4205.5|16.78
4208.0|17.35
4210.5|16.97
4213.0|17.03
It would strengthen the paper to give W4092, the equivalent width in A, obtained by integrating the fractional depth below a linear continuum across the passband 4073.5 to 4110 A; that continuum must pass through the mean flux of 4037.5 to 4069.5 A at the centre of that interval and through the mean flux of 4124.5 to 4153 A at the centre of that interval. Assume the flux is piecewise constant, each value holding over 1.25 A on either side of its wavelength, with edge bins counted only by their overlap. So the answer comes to 8.2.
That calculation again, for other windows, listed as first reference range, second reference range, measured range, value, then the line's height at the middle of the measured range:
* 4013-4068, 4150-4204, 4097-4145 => 5.14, 17.6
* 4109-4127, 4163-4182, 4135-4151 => -0.62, 16.6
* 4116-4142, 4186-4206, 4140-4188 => 0.75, 17.4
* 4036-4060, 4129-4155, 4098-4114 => 5.05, 17.9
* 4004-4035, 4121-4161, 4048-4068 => -0.73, 17.7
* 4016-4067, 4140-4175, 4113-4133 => 0.29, 17.6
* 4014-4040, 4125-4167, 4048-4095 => 2.05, 17.9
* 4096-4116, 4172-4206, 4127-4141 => -4.09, 14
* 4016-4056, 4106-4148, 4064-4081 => 0.46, 17.6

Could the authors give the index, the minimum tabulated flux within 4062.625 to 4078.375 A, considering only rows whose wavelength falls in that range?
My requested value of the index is 15.29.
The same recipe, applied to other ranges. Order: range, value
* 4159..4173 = 16.58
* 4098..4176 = 10.27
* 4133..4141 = 17.68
